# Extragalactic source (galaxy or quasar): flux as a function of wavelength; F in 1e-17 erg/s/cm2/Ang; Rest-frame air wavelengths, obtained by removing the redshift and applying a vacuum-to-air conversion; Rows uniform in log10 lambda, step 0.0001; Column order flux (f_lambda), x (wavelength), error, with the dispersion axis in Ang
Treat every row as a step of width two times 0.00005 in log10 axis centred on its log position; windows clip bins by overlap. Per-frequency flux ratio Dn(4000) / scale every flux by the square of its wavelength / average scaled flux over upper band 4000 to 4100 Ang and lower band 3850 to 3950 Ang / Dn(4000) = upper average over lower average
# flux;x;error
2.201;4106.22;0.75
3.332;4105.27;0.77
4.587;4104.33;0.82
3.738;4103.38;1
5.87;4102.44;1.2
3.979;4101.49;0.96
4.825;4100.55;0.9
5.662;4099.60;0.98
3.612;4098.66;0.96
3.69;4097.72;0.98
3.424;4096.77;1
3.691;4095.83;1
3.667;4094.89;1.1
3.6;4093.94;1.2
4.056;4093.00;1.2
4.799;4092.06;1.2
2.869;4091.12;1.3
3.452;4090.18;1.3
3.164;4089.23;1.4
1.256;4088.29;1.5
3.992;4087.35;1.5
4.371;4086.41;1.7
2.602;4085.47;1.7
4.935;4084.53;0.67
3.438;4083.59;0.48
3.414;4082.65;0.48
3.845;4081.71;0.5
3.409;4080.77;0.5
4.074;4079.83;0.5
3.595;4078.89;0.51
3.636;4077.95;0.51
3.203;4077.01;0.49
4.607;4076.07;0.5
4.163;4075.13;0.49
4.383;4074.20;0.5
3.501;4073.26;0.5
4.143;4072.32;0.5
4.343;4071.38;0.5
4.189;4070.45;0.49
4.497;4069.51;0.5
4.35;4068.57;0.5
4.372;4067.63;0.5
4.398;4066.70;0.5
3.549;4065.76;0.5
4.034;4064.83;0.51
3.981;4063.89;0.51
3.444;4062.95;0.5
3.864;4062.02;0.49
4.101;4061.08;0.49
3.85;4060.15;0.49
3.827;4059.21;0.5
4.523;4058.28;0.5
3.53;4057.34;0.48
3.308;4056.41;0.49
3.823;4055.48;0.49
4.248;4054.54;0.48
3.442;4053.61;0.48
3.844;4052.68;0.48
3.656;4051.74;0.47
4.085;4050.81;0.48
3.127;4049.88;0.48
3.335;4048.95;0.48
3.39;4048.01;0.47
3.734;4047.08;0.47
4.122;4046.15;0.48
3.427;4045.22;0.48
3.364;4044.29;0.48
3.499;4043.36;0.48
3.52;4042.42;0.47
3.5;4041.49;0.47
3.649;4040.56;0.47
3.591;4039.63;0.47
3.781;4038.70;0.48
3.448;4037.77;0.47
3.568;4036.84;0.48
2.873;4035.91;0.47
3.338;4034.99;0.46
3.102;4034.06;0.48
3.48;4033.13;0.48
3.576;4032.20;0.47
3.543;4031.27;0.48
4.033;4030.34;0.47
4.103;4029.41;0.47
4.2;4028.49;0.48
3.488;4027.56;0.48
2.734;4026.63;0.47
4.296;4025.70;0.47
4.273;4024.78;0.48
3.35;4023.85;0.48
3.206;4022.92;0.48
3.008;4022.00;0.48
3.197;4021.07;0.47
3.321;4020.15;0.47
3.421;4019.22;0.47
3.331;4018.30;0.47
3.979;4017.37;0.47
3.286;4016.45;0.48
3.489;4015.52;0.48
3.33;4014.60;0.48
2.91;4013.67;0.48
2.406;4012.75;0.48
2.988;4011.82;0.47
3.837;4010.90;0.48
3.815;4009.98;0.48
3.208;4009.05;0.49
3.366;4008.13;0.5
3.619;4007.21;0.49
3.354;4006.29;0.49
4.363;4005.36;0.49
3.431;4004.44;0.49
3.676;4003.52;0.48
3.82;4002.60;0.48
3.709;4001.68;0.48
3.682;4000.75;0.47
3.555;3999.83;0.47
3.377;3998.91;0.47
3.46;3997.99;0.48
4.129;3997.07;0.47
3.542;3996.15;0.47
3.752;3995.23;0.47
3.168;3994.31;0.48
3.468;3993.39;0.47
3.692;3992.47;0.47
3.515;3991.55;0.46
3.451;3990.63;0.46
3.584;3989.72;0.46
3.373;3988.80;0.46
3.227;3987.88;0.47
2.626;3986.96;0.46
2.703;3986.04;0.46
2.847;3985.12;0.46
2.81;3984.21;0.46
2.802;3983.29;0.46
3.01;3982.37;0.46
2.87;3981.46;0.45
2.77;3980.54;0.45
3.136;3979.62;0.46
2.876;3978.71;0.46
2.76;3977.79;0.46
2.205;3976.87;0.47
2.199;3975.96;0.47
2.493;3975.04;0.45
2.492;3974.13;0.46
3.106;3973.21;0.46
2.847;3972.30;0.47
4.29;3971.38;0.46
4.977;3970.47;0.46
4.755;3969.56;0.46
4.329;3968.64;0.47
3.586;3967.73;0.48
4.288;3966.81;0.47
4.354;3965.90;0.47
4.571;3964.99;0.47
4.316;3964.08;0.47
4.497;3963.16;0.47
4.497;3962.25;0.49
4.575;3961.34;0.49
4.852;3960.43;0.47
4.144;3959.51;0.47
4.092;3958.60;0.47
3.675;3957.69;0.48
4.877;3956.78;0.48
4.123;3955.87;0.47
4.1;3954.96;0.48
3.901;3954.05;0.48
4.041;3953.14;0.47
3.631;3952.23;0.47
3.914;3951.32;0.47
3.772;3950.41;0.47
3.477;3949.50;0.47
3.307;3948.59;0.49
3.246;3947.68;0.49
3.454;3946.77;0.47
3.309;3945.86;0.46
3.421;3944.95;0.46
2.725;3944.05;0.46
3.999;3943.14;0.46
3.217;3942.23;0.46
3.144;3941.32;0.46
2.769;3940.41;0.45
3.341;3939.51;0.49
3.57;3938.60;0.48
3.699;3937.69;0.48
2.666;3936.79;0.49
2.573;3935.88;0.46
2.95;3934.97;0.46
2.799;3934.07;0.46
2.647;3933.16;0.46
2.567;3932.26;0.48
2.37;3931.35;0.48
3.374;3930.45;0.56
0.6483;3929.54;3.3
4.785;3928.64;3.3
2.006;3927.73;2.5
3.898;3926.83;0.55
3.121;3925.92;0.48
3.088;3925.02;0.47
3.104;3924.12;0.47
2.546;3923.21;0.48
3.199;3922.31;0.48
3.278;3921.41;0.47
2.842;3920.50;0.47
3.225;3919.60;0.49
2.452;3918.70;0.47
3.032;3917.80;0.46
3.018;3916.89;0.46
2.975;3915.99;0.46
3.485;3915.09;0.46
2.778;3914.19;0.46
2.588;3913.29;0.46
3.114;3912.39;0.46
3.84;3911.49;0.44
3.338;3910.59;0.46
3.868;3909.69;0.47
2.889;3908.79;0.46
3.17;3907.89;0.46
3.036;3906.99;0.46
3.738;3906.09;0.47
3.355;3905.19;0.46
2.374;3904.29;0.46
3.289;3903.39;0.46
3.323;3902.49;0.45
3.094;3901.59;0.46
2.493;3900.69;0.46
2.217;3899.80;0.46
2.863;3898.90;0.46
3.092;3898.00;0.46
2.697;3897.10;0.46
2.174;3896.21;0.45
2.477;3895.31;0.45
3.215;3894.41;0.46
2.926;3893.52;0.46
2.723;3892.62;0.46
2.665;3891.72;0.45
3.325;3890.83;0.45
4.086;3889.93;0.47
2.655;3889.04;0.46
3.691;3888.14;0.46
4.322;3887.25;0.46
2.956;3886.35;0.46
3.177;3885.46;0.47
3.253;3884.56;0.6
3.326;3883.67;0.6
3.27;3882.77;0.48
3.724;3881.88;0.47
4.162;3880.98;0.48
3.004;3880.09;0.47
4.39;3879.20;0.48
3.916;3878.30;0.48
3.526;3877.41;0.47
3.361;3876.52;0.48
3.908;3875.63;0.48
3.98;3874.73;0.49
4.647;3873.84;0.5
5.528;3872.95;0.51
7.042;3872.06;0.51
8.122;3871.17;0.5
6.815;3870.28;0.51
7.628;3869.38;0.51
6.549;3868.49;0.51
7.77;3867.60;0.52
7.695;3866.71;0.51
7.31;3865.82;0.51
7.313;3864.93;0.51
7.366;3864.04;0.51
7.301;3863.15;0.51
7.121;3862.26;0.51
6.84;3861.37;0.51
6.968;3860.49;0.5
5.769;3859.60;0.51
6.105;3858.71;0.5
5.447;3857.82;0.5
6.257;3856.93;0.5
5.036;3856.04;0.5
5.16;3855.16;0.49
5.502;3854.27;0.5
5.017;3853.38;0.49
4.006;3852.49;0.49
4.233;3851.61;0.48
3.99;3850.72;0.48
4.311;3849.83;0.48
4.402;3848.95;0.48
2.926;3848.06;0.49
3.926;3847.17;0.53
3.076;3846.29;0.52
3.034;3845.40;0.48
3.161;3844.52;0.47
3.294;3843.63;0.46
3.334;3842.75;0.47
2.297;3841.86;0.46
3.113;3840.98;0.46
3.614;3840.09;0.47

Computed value 1.0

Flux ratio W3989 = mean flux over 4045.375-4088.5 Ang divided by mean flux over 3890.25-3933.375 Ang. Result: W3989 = 1.3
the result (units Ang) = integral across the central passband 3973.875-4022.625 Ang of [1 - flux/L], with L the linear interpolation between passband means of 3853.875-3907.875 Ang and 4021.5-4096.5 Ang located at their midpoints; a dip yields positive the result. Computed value 8.8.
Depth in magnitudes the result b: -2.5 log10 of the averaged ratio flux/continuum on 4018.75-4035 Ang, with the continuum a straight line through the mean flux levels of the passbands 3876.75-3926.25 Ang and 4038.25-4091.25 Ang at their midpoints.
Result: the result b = 0.02 mag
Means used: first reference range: 3.16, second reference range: 3.75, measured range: 3.54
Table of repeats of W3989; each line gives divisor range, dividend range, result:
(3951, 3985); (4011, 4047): 0.94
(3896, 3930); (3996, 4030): 1.17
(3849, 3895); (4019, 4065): 0.73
